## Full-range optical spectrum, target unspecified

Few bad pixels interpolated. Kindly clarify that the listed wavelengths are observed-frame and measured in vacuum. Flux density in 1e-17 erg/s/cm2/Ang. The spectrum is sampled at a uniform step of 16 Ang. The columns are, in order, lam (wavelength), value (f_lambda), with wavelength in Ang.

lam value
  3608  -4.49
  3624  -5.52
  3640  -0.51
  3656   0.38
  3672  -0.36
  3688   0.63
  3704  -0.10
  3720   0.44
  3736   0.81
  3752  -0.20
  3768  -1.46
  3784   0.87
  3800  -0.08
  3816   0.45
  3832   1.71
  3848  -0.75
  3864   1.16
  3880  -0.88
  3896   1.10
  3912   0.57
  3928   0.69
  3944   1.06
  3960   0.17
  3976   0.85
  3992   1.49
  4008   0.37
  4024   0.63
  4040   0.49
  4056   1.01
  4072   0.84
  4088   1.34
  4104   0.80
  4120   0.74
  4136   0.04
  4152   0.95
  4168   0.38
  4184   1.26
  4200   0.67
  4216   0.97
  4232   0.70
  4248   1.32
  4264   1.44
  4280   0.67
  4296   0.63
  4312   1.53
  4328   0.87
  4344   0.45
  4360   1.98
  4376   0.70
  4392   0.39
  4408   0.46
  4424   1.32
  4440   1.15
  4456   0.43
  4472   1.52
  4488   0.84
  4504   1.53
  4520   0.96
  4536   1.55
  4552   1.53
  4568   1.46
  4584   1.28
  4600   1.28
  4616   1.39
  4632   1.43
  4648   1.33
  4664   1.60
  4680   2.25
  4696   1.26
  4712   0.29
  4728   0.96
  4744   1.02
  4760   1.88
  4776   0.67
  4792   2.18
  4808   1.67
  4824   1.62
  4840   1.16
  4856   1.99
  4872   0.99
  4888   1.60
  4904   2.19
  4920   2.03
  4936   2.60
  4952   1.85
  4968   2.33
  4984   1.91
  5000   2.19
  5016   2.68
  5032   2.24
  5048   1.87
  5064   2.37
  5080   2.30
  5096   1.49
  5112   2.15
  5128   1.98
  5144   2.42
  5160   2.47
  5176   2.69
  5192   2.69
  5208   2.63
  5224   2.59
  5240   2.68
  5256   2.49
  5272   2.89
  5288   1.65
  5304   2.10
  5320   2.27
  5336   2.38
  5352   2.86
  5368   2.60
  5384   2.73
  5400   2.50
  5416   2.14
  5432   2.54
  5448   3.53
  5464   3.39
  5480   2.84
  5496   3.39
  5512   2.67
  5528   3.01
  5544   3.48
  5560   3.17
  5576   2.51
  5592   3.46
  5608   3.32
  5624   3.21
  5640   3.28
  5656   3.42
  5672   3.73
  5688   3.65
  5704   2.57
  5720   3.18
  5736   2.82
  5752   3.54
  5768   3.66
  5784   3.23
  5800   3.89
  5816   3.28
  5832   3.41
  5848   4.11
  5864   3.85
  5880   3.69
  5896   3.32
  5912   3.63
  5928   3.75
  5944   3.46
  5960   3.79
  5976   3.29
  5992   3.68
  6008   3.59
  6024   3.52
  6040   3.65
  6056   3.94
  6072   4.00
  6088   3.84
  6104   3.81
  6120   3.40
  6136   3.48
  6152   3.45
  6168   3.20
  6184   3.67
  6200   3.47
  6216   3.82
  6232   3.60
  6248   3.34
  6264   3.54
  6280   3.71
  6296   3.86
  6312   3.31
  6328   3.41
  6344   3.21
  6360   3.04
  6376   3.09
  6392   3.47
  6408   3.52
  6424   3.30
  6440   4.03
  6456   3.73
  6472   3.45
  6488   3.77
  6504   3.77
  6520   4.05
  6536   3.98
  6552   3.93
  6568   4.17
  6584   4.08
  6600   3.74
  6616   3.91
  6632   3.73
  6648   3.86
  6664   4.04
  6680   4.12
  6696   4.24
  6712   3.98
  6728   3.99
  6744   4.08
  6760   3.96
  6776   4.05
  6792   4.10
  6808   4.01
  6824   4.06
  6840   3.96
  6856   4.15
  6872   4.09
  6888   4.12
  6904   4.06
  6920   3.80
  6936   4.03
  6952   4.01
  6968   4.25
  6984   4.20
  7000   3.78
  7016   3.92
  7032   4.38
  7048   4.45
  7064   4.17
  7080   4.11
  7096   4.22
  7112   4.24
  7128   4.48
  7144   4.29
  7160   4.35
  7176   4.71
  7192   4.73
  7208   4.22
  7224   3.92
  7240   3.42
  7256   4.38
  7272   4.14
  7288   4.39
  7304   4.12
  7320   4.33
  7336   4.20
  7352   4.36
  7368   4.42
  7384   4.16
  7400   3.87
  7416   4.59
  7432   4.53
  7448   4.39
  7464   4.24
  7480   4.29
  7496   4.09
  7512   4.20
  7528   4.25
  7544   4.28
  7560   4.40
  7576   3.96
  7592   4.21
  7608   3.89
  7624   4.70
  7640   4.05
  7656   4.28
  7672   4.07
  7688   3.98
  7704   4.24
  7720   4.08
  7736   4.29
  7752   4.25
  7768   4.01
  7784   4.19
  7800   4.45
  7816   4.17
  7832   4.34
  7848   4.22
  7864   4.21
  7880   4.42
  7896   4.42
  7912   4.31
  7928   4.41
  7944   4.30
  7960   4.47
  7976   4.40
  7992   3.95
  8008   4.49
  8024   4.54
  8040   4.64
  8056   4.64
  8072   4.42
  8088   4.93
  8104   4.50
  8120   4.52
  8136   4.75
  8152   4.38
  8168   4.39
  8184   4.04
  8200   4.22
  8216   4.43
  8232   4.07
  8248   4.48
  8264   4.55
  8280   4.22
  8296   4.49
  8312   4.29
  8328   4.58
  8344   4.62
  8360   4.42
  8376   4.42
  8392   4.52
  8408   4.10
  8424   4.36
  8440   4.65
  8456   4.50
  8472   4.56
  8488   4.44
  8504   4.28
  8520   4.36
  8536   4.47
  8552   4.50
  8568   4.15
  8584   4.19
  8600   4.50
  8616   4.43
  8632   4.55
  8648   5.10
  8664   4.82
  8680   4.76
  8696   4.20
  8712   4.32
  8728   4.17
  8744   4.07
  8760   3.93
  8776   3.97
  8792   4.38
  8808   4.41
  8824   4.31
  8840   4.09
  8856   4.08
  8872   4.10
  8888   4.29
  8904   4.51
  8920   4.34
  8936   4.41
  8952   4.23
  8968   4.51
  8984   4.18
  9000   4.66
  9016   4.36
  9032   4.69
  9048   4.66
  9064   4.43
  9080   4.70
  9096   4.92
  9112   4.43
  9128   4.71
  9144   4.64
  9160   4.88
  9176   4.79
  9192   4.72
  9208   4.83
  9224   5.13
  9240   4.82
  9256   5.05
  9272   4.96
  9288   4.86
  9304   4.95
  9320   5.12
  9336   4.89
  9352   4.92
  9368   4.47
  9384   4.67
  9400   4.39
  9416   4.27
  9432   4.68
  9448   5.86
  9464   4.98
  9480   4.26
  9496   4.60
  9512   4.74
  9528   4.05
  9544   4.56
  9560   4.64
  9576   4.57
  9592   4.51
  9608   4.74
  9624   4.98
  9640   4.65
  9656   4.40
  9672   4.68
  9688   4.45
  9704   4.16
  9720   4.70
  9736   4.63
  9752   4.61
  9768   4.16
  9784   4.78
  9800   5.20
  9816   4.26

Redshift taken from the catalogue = 0.23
